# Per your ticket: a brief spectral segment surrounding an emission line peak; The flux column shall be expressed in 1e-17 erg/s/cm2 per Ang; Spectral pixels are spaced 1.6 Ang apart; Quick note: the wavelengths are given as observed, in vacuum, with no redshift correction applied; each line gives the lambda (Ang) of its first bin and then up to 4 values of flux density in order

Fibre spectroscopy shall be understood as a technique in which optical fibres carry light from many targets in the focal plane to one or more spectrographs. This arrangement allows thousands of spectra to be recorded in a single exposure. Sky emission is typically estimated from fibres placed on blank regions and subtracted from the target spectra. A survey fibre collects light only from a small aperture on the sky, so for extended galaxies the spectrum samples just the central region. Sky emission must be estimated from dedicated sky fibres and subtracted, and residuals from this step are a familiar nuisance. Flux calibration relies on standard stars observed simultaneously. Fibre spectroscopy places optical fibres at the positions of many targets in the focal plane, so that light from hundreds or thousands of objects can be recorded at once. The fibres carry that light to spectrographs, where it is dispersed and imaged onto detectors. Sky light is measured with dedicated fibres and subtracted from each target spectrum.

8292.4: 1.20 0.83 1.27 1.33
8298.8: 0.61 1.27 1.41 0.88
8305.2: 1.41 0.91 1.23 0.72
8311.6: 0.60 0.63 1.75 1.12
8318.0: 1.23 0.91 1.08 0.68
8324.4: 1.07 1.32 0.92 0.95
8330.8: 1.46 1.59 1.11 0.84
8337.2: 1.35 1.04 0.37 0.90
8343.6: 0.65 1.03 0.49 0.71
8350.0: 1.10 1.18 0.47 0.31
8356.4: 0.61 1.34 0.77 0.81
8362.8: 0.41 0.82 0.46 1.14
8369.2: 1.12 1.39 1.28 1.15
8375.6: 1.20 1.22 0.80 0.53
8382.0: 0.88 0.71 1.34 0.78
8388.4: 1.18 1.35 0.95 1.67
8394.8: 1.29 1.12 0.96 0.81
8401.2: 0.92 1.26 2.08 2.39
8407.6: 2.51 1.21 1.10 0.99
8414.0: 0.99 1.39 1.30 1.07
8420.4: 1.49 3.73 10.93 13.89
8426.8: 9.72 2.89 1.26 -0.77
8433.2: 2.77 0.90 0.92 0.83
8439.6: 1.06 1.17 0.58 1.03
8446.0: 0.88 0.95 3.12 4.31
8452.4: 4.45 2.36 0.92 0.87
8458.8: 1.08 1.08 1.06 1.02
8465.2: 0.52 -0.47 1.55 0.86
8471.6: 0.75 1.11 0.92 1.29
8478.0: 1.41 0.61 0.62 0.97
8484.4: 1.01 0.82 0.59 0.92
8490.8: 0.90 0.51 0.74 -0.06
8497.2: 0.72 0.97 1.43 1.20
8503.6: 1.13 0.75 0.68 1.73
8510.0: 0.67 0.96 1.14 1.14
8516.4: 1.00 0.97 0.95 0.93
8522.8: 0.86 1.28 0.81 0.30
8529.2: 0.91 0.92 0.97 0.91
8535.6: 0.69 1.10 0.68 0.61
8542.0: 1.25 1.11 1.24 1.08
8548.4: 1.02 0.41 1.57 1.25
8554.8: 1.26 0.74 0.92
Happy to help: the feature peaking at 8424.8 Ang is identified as H-alpha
